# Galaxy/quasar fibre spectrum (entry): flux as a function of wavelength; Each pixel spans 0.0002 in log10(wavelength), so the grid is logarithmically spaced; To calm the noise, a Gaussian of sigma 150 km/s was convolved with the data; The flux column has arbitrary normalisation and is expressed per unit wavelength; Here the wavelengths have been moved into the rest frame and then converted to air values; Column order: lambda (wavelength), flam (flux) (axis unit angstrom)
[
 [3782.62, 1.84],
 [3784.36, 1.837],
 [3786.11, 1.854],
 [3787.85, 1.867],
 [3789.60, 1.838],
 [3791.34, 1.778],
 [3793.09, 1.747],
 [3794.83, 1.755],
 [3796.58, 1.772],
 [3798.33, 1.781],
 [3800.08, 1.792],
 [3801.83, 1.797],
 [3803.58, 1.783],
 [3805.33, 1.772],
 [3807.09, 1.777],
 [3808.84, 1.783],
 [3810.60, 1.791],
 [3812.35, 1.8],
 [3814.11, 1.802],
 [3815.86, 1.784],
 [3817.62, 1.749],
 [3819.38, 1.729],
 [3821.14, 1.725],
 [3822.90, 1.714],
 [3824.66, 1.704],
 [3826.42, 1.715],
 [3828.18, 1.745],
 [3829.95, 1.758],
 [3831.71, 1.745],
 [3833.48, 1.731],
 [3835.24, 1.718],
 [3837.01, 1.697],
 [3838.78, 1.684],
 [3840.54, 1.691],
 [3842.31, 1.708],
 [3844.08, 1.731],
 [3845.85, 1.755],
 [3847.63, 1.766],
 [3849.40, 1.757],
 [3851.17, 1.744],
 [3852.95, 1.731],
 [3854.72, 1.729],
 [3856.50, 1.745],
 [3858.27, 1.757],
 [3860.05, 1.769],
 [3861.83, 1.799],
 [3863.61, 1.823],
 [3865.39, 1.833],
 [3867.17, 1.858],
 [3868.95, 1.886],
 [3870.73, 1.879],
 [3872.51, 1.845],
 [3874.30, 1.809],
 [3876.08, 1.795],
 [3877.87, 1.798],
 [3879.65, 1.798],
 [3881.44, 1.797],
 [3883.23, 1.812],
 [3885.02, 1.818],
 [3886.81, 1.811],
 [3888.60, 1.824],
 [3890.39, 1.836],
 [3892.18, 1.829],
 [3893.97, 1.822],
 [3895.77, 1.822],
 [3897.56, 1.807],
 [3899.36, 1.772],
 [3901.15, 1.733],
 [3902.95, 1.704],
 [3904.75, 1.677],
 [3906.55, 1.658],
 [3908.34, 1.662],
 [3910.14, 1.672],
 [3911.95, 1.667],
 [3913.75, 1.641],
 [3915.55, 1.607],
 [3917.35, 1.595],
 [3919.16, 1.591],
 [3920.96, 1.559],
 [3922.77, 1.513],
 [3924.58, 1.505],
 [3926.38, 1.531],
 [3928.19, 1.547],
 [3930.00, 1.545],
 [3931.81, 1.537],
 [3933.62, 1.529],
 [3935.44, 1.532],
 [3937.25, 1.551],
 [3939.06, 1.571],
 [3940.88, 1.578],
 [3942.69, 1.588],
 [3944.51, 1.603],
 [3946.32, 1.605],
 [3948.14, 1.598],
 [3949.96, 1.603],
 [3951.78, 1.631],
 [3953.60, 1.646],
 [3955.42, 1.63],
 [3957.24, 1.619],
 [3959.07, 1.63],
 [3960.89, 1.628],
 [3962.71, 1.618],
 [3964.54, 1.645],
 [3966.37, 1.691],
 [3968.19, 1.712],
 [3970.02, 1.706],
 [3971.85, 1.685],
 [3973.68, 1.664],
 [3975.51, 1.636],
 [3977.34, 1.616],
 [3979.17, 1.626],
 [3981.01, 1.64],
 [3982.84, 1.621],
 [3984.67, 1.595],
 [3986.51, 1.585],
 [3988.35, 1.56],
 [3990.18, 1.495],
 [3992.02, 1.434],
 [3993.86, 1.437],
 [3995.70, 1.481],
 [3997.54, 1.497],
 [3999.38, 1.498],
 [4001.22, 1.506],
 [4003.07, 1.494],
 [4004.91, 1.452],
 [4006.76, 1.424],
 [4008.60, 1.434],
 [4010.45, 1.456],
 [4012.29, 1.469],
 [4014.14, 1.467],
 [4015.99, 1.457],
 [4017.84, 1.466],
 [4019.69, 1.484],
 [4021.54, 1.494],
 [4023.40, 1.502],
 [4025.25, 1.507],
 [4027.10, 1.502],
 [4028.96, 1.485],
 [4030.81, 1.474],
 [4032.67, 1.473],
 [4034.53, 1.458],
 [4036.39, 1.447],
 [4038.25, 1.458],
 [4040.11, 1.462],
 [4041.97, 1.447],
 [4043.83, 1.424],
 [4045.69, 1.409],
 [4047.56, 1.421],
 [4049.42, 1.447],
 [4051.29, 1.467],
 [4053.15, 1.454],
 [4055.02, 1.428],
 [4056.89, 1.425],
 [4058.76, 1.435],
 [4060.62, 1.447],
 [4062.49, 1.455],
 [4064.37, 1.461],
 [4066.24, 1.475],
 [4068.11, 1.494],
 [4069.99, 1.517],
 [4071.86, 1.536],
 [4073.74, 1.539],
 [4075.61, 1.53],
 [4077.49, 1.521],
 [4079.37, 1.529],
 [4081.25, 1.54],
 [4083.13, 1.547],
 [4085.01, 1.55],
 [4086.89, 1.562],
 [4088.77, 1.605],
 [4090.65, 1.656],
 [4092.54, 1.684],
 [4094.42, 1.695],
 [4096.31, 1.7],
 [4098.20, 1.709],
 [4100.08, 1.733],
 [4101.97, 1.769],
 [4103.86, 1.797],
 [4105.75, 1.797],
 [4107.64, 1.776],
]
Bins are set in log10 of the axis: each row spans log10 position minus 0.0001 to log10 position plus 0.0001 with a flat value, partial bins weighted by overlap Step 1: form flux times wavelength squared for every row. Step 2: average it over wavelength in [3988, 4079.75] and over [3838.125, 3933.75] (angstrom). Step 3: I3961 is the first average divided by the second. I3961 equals 0.9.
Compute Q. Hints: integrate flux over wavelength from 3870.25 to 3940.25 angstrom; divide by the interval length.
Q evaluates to 1.69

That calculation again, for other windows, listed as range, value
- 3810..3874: 1.76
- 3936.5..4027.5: 1.56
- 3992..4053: 1.46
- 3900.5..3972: 1.61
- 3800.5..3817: 1.79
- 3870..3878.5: 1.82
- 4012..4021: 1.47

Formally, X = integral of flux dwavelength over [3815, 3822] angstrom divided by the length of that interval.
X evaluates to 1.75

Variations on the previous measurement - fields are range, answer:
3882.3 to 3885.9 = 1.81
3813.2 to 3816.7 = 1.79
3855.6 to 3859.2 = 1.75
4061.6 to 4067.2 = 1.46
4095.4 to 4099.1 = 1.7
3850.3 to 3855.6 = 1.73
